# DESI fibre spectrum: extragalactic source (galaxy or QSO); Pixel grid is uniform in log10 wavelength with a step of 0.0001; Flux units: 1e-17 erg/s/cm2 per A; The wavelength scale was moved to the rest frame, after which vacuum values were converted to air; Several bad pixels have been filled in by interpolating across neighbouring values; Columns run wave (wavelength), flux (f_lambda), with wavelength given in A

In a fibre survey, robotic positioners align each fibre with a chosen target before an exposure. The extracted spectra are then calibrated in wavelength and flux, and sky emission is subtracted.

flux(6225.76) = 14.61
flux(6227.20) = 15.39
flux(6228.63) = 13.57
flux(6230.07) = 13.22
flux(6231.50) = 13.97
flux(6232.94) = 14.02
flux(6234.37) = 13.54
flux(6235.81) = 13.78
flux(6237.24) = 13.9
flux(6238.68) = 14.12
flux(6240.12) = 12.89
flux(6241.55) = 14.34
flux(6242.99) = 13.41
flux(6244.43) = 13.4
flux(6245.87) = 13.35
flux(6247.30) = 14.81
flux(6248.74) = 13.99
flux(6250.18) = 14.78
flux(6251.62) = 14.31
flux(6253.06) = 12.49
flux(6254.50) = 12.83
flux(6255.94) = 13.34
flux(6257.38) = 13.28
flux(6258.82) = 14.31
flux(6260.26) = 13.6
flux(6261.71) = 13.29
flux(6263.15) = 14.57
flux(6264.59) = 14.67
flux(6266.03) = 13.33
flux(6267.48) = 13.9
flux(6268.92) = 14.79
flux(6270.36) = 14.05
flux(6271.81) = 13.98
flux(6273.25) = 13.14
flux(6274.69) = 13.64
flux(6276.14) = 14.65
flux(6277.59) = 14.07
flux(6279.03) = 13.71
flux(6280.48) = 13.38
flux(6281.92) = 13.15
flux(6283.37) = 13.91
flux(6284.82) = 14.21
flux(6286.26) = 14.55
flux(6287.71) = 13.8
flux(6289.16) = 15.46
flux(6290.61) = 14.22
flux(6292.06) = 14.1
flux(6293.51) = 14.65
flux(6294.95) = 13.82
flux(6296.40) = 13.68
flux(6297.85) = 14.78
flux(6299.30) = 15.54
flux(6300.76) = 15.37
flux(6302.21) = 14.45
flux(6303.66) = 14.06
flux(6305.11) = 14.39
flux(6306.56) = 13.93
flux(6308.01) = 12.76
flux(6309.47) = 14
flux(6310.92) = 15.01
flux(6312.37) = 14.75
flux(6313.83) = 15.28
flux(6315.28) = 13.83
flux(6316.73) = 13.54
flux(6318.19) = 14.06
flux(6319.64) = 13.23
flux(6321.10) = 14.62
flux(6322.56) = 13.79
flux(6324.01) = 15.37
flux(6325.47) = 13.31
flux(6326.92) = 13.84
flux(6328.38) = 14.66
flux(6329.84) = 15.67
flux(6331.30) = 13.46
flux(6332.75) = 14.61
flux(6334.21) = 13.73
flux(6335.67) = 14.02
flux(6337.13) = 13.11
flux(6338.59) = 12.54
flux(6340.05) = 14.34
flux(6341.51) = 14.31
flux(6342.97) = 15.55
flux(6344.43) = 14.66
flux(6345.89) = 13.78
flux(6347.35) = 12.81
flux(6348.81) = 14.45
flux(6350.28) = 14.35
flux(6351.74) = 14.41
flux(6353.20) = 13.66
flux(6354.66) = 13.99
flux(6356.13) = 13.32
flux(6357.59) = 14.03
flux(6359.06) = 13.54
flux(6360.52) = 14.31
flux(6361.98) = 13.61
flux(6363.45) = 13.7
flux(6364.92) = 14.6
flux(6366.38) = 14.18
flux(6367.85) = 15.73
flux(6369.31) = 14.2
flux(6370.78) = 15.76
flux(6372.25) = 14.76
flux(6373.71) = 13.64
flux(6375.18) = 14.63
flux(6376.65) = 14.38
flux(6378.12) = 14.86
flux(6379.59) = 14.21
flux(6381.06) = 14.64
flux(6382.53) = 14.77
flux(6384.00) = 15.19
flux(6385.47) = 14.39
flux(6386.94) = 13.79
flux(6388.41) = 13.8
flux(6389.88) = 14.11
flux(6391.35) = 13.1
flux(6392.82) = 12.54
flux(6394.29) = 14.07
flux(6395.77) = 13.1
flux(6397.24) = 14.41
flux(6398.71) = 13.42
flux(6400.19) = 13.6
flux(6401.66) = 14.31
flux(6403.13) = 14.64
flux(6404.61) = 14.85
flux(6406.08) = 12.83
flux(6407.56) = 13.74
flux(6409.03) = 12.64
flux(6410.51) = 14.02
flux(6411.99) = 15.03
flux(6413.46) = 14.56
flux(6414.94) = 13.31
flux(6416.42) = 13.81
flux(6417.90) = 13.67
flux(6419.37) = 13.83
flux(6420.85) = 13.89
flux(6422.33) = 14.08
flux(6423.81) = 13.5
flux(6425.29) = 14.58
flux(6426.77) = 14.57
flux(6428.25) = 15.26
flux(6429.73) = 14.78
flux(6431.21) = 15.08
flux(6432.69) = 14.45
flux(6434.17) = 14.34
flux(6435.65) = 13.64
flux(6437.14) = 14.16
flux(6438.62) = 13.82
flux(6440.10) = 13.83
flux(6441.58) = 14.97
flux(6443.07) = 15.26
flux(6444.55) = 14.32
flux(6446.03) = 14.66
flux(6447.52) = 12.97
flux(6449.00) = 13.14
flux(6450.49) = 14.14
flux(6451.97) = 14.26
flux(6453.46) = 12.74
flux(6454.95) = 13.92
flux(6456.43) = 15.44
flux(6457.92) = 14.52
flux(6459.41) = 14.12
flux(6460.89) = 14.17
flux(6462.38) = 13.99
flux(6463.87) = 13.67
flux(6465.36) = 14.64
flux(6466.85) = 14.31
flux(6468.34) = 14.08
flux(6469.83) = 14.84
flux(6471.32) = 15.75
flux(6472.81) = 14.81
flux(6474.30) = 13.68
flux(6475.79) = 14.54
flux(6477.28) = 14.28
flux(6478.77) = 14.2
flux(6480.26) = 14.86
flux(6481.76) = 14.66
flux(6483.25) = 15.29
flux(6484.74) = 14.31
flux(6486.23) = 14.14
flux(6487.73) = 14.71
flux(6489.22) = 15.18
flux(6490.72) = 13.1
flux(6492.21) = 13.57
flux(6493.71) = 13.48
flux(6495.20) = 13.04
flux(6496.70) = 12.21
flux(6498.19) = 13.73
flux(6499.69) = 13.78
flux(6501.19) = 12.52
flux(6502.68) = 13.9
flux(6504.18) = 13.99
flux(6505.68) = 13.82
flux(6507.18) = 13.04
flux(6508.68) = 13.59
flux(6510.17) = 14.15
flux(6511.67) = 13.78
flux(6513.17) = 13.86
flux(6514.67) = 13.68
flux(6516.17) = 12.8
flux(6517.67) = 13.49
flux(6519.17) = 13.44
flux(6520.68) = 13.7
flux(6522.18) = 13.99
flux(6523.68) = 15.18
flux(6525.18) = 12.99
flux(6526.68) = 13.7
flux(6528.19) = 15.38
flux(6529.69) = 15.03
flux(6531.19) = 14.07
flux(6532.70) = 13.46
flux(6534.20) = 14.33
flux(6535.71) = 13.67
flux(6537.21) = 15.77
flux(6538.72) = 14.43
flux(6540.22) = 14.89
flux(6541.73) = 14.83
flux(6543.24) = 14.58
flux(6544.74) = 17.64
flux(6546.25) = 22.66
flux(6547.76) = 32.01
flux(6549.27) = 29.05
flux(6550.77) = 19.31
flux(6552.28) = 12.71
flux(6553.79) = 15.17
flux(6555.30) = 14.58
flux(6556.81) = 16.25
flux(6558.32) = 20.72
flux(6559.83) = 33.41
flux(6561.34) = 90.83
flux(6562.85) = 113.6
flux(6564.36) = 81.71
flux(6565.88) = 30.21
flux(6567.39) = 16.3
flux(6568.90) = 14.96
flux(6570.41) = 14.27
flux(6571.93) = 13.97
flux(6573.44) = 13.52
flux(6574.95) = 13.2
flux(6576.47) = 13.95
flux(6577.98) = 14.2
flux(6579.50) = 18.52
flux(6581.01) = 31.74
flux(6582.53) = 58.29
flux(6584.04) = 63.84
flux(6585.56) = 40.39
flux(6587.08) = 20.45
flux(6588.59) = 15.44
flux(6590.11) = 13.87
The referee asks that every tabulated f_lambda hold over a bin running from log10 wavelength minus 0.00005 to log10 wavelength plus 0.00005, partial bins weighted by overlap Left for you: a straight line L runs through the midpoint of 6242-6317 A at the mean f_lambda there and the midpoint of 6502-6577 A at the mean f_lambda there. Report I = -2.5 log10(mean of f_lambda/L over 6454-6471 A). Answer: 0.30 mag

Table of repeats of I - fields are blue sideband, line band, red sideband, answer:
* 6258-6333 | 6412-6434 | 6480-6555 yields 0.03 mag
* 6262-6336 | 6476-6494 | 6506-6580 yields 0.33 mag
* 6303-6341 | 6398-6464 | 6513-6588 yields 0.31 mag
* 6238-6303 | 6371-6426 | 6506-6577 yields 0.24 mag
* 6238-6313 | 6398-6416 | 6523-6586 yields 0.37 mag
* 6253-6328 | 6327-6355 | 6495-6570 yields 0.10 mag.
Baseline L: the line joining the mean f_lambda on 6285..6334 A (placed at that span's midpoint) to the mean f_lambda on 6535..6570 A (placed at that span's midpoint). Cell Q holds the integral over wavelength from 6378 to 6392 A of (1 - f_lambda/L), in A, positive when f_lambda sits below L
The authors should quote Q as 3.4 A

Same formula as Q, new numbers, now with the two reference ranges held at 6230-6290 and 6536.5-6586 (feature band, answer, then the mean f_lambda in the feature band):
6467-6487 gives 8.2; 14.6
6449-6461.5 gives 5.0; 14.1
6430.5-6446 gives 5.7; 14.4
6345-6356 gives 2.7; 13.9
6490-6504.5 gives 7.0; 13.3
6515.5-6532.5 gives 8.2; 14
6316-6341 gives 4.7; 14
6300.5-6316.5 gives 1.9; 14.3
